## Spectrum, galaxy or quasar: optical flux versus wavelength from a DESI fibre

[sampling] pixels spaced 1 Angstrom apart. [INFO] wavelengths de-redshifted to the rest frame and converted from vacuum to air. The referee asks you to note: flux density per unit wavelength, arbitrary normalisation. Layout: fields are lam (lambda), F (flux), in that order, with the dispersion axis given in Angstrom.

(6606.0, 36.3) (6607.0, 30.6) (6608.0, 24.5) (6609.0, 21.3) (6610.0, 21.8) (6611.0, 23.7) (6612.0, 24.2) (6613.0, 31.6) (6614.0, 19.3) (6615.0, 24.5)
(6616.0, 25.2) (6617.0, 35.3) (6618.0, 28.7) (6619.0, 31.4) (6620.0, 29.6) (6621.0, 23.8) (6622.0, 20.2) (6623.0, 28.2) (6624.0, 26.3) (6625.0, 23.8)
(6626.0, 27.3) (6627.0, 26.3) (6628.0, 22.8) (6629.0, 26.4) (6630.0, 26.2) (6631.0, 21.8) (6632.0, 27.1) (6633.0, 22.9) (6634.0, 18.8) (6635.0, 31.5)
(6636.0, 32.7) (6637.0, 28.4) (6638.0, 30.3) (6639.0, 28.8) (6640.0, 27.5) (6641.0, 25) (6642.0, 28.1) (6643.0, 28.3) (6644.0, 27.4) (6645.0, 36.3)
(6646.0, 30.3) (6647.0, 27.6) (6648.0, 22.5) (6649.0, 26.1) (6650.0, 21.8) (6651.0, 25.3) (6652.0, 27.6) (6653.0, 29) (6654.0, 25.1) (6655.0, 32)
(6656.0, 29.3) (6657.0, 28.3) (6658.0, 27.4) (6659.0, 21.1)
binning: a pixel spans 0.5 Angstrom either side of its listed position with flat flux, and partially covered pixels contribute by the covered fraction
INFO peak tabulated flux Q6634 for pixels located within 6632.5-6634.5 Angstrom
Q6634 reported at 22.9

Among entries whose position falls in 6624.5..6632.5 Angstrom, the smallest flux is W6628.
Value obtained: 21.8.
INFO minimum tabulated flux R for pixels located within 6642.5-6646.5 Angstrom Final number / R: 27.4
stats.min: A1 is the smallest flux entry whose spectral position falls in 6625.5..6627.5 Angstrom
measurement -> 26.3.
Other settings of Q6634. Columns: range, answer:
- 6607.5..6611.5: 24.5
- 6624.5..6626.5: 27.3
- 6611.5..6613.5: 31.6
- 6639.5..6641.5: 27.5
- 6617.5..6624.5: 31.4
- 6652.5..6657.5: 32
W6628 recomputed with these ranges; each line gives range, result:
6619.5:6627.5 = 20.2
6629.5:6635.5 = 18.8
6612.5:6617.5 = 19.3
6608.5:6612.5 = 21.3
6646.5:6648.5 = 22.5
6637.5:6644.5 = 25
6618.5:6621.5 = 23.8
